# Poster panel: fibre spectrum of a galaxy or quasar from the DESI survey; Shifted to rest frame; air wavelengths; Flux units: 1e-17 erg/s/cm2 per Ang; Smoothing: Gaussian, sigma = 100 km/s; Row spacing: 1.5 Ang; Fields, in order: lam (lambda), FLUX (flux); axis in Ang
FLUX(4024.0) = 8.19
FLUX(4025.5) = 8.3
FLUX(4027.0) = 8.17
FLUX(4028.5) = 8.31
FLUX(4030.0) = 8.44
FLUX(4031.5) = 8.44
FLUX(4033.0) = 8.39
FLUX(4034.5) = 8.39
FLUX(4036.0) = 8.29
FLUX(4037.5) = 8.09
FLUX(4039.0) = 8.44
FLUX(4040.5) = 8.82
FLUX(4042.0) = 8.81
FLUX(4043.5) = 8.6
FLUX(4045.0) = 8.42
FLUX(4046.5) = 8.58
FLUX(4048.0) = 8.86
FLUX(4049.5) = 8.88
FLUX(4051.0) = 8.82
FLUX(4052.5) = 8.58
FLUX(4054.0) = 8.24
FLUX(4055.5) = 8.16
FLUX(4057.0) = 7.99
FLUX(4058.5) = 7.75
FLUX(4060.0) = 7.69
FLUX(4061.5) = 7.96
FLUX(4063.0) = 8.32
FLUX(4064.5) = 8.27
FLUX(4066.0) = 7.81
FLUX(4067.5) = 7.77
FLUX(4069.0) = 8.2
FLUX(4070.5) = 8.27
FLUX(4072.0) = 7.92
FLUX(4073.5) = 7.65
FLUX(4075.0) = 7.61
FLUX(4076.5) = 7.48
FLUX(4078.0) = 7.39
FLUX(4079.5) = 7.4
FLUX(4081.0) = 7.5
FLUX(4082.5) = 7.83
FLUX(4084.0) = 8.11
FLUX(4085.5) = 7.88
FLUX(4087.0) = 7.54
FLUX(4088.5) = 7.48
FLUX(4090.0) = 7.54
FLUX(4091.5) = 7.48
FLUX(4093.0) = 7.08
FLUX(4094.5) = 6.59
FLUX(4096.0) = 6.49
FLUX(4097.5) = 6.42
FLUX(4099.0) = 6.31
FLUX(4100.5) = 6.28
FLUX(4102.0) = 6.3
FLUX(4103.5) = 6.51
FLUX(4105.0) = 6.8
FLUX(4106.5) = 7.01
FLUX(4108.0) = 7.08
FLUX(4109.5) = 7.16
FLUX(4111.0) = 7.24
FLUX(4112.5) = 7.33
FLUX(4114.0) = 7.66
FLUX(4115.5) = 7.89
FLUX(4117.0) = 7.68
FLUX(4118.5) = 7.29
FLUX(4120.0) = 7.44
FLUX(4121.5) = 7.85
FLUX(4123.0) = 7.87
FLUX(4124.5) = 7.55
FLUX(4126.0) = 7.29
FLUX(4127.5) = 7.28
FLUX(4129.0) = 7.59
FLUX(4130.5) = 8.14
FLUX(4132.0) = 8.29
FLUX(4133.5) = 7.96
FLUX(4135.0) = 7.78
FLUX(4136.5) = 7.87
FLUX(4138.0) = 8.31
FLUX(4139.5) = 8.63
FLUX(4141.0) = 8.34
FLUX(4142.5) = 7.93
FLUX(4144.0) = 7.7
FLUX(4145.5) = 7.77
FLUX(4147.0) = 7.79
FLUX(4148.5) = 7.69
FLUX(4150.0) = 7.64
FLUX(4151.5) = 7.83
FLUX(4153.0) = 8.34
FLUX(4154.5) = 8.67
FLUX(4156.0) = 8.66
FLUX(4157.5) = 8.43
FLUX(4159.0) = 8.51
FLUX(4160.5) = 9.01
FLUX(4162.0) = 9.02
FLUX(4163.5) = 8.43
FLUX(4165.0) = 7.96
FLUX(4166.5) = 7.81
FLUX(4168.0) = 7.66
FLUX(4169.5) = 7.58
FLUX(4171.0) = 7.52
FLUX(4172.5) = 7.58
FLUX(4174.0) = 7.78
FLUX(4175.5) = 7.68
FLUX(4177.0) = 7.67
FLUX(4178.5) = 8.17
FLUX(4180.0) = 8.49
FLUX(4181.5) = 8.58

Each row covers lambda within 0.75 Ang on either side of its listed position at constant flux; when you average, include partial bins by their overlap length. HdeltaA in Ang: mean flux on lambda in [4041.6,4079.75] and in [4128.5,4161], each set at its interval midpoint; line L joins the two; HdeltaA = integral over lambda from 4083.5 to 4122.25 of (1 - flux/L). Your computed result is 4.6 Ang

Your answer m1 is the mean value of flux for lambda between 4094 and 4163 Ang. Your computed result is 7.64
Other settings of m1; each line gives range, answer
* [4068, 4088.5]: 7.74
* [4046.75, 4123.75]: 7.59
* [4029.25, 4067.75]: 8.35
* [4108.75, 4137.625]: 7.65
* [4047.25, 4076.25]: 8.13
